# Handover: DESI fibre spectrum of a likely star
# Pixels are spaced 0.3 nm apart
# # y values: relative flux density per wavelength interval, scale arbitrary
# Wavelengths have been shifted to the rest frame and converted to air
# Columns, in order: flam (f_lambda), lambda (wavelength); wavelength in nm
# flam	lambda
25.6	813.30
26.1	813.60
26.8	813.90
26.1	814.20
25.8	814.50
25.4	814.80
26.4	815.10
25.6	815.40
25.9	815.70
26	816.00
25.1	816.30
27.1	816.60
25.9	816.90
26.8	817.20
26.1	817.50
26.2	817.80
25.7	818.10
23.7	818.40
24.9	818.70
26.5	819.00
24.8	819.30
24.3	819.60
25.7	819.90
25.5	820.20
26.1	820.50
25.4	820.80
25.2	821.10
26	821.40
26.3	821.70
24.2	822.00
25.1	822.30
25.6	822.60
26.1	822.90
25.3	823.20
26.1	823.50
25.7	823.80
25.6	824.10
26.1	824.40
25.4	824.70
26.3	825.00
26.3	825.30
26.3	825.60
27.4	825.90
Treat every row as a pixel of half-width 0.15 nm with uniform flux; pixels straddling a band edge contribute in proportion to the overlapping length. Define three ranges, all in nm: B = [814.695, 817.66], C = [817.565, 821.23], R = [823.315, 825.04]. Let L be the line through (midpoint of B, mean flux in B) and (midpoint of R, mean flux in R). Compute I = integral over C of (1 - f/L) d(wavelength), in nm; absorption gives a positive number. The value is 0.09 nm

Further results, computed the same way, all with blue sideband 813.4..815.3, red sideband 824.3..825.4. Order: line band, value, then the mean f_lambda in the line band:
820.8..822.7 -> 0.05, 25.4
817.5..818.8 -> 0.04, 25.2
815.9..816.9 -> 0.00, 26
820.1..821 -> 0.01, 25.6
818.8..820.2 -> 0.04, 25.3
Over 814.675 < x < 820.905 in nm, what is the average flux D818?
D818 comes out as 25.7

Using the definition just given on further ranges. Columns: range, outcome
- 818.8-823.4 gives 25.5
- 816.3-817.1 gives 26.3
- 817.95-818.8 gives 24.8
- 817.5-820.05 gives 25.3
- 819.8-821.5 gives 25.6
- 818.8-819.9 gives 25.3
